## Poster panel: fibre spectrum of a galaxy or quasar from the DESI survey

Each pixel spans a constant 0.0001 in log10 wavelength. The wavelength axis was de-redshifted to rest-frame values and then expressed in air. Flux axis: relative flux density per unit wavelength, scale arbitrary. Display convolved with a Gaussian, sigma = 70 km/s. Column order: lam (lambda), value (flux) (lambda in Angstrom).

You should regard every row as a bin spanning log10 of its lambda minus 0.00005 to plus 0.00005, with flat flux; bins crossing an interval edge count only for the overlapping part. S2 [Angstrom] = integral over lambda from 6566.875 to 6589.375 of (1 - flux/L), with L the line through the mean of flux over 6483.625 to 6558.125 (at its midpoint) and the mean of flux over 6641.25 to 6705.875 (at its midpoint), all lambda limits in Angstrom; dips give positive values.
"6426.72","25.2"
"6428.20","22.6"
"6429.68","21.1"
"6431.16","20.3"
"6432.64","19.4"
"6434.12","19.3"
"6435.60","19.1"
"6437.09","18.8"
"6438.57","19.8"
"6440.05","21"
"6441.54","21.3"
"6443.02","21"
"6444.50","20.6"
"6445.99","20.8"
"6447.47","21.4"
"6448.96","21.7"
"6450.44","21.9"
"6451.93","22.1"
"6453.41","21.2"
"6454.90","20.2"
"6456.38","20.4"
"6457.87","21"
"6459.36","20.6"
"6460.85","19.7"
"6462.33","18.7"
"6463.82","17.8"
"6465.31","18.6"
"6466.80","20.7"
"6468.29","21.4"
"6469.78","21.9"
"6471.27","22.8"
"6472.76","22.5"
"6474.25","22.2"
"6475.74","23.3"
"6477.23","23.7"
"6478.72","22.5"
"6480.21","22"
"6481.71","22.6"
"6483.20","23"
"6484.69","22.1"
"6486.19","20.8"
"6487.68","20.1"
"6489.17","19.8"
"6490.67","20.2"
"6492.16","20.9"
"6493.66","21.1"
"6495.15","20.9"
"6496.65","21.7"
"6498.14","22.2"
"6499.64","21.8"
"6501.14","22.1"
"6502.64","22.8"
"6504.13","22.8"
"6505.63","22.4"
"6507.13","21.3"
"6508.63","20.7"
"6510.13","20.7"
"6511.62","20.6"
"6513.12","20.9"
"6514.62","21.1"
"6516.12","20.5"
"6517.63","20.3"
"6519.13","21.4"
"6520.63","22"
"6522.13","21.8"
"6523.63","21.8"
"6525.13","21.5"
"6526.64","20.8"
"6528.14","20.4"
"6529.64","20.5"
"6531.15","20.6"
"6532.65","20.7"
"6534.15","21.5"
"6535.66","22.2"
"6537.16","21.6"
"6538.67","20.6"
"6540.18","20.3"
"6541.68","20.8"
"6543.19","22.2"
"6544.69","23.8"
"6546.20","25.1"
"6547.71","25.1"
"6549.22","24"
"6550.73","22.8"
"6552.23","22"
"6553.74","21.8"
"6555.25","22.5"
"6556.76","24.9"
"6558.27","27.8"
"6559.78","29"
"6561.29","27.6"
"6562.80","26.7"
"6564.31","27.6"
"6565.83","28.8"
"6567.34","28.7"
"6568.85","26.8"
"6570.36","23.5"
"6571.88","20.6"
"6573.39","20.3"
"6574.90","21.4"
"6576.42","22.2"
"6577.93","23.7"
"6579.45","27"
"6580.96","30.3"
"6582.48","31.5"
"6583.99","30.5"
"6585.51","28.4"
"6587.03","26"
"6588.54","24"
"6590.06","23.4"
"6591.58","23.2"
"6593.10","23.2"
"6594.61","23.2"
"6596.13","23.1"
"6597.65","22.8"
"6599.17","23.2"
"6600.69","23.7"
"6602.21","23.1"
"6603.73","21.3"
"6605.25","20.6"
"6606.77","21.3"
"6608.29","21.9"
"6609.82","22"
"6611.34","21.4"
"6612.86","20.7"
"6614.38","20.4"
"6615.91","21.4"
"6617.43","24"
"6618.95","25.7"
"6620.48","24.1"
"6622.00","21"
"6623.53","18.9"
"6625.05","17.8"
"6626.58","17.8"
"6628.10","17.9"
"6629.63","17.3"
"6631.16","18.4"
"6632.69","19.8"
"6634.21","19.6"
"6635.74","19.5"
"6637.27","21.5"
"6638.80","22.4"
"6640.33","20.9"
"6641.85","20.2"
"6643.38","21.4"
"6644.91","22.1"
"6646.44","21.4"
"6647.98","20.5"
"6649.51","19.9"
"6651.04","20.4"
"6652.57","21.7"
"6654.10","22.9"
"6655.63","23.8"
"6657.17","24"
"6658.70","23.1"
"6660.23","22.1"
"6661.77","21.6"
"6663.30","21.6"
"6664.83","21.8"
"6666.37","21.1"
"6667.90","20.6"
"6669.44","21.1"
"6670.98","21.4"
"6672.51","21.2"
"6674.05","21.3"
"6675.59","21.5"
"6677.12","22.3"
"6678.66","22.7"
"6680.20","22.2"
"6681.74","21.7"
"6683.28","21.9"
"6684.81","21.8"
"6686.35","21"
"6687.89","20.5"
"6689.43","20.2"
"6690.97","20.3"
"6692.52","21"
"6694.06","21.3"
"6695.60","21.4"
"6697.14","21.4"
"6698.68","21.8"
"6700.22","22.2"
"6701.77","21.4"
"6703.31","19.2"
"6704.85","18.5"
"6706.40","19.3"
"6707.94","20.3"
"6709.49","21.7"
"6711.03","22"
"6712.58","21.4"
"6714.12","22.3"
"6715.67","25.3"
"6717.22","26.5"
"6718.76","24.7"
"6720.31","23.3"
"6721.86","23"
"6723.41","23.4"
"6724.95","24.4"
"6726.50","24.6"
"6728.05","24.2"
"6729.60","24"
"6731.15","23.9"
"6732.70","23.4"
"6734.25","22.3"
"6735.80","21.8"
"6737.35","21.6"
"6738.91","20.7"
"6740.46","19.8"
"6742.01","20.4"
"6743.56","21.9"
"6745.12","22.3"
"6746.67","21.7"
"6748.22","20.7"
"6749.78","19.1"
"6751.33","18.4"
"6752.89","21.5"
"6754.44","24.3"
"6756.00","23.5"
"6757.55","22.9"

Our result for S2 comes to -4.2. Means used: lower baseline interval 21.7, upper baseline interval 21.4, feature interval 25.6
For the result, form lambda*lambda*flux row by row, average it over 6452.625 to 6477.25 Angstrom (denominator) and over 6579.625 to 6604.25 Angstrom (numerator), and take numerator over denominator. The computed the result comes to 1.2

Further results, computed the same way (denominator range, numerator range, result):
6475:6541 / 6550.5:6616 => 1.16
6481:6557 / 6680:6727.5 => 1.07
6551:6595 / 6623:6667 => 0.84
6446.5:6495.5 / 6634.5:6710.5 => 1.07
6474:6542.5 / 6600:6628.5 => 1.03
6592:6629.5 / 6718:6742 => 1.10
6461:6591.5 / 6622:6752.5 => 0.99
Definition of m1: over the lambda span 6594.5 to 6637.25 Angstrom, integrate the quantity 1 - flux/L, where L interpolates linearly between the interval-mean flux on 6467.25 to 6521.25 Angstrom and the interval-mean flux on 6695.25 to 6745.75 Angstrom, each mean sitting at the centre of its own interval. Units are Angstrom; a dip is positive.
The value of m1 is 1.67 Angstrom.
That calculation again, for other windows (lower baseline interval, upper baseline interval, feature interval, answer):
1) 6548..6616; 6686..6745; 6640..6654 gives 1.3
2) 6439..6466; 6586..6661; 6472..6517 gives -1.8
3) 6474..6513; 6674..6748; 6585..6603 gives -1.7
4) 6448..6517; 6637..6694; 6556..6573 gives -4.0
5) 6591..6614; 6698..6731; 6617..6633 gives 1.5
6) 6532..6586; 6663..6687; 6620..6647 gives 3.1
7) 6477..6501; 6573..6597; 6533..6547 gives 0.9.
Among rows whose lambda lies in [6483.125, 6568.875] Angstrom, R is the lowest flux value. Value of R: 19.8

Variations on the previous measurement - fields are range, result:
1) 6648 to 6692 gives 19.9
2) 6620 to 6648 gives 17.3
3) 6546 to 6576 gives 20.3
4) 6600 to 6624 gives 18.9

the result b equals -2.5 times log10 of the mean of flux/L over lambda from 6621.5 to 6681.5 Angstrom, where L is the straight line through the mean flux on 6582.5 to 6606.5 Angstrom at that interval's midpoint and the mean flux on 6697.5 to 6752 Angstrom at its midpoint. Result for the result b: 0.11 mag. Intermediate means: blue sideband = 24.2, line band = 20.9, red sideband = 22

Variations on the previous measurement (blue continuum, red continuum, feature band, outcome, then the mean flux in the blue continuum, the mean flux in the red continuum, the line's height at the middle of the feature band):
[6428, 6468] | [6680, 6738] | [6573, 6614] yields -0.12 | 20.4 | 22.1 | 21.4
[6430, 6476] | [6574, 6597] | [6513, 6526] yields 0.09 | 20.7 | 25.4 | 23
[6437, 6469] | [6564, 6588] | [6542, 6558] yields 0.06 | 20.5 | 26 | 24.9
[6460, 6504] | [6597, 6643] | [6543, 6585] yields -0.20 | 21.4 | 21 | 21.2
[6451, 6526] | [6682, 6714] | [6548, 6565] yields -0.19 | 21.3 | 21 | 21.2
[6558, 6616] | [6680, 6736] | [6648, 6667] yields 0.06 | 24.4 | 22.2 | 23.1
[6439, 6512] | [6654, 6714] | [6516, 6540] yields 0.01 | 21.3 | 21.4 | 21.3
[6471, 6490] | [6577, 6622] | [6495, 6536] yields 0.06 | 22.1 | 23.9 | 22.6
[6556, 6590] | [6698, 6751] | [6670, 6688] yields 0.08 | 26.2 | 22.1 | 23.3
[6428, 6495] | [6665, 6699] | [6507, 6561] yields -0.05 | 21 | 21.4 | 21.1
